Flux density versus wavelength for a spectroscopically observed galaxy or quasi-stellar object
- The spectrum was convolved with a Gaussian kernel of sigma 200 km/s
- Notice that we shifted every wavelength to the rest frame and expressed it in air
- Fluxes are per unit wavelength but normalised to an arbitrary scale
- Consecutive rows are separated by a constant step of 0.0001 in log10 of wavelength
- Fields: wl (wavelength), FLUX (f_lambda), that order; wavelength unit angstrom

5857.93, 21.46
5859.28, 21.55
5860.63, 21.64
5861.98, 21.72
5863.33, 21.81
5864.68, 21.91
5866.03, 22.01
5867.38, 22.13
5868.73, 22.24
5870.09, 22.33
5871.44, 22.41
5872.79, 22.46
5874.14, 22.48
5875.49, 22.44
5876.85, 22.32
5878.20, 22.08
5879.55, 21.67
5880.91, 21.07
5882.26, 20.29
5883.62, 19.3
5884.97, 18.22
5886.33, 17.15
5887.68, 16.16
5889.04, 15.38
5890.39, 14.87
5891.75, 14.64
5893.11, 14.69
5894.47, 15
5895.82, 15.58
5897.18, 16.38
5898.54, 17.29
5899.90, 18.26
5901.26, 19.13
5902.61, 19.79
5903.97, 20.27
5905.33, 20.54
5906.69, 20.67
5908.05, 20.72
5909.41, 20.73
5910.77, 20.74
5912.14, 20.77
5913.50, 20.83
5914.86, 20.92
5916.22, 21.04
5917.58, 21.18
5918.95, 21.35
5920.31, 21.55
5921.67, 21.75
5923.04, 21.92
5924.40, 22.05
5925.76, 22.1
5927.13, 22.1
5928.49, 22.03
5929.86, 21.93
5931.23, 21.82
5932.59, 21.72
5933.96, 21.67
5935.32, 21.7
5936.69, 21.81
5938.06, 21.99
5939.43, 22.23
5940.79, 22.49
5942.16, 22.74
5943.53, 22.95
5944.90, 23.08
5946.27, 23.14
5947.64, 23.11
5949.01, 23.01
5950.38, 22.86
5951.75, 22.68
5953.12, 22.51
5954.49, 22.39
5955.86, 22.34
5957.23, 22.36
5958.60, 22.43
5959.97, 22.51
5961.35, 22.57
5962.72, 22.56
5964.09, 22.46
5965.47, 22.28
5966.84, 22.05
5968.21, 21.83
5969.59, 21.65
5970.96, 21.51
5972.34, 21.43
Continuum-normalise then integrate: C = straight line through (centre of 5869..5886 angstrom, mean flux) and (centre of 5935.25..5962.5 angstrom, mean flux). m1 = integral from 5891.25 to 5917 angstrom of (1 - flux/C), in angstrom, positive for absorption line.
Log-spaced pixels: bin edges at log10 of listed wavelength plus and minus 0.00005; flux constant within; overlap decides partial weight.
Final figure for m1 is 3.5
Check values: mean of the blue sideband 21.3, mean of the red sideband 22.6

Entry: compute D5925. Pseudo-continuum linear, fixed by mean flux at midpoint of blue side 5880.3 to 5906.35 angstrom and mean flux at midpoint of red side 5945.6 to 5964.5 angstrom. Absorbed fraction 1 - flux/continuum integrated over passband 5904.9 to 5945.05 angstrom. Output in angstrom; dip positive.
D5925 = -2.88 angstrom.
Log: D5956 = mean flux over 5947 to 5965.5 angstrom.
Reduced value 22.6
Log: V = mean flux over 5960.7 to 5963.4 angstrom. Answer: 22.6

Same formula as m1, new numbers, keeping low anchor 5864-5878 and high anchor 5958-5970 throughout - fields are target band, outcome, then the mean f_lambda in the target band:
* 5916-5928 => 0.3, 21.7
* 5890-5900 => 2.9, 15.7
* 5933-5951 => -0.2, 22.5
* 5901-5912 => 0.9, 20.4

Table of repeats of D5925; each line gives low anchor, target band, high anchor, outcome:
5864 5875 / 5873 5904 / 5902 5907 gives 4.02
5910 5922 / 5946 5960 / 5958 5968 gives -0.35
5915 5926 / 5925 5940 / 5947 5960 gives 0.03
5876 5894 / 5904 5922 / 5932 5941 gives -0.61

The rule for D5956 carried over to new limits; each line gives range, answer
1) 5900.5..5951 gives 21.6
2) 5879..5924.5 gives 19.1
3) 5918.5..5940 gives 21.9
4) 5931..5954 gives 22.5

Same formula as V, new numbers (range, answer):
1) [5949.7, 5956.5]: 22.6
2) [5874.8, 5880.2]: 22.1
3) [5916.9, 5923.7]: 21.5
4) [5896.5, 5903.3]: 18.2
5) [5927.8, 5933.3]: 21.9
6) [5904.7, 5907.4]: 20.6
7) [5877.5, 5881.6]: 21.6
